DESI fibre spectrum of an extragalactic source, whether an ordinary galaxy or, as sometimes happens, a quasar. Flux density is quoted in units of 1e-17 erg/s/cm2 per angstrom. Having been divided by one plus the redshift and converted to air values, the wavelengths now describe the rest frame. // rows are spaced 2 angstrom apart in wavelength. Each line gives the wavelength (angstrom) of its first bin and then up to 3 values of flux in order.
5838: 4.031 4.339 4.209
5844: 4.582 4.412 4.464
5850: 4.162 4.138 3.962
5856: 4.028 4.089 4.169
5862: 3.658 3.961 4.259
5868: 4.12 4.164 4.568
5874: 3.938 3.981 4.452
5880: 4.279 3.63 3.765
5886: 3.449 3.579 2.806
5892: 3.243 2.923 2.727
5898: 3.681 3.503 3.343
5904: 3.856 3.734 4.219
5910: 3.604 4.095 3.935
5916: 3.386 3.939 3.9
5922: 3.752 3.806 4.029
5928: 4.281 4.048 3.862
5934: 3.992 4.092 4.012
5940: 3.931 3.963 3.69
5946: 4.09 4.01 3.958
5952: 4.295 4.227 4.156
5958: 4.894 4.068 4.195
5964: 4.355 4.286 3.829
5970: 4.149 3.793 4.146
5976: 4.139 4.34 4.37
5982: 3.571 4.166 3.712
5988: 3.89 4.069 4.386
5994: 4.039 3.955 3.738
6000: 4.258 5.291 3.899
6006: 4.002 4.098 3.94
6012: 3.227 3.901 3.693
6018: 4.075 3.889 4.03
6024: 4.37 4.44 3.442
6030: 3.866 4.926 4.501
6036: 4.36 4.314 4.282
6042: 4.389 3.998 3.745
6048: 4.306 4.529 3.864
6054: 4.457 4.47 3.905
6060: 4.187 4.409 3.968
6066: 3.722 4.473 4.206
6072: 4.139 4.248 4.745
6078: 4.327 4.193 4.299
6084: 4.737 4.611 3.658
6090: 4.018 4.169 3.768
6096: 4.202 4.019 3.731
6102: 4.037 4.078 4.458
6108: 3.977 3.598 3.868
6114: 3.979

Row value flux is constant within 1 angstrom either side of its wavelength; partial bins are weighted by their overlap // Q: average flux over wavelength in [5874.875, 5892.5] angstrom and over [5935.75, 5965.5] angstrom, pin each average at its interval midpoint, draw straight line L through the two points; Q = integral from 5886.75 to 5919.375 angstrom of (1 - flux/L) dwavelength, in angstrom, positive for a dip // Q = 2.5 angstrom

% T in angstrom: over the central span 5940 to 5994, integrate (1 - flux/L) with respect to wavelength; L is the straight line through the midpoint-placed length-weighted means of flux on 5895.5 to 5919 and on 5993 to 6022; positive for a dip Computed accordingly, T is -3.16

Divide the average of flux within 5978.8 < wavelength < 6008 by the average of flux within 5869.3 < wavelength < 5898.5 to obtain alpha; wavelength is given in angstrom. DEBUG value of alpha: 1.12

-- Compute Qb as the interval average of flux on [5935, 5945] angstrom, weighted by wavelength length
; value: 3.94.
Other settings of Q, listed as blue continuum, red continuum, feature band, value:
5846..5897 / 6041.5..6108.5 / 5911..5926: 0.4 angstrom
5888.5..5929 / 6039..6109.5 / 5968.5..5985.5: -0.9 angstrom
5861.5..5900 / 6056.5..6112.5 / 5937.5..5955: -0.7 angstrom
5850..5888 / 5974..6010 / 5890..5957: 4.2 angstrom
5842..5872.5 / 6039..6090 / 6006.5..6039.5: 1.2 angstrom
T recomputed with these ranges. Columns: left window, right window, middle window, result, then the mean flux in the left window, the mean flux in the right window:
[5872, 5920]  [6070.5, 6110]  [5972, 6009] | -1.8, 3.68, 4.17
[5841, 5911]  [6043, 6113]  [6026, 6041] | -0.6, 3.88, 4.15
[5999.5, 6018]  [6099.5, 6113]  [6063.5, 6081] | -1.0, 4.03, 3.97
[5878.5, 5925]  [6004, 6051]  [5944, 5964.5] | -2.0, 3.62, 4.1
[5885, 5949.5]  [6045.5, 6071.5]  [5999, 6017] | -0.1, 3.74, 4.18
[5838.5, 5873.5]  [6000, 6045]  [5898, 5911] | 1.4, 4.19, 4.14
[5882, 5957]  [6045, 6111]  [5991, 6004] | -0.9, 3.78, 4.16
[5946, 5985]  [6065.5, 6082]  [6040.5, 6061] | 0.3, 4.15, 4.28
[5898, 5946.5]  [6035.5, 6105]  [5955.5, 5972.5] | -1.1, 3.87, 4.19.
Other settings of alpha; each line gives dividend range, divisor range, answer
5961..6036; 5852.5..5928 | 1.07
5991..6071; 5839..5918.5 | 1.07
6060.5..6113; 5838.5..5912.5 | 1.06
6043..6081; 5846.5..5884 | 1.02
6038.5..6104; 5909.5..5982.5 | 1.04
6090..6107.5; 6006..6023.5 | 1.04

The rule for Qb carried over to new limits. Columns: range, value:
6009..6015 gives 3.69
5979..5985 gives 4.04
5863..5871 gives 4.13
